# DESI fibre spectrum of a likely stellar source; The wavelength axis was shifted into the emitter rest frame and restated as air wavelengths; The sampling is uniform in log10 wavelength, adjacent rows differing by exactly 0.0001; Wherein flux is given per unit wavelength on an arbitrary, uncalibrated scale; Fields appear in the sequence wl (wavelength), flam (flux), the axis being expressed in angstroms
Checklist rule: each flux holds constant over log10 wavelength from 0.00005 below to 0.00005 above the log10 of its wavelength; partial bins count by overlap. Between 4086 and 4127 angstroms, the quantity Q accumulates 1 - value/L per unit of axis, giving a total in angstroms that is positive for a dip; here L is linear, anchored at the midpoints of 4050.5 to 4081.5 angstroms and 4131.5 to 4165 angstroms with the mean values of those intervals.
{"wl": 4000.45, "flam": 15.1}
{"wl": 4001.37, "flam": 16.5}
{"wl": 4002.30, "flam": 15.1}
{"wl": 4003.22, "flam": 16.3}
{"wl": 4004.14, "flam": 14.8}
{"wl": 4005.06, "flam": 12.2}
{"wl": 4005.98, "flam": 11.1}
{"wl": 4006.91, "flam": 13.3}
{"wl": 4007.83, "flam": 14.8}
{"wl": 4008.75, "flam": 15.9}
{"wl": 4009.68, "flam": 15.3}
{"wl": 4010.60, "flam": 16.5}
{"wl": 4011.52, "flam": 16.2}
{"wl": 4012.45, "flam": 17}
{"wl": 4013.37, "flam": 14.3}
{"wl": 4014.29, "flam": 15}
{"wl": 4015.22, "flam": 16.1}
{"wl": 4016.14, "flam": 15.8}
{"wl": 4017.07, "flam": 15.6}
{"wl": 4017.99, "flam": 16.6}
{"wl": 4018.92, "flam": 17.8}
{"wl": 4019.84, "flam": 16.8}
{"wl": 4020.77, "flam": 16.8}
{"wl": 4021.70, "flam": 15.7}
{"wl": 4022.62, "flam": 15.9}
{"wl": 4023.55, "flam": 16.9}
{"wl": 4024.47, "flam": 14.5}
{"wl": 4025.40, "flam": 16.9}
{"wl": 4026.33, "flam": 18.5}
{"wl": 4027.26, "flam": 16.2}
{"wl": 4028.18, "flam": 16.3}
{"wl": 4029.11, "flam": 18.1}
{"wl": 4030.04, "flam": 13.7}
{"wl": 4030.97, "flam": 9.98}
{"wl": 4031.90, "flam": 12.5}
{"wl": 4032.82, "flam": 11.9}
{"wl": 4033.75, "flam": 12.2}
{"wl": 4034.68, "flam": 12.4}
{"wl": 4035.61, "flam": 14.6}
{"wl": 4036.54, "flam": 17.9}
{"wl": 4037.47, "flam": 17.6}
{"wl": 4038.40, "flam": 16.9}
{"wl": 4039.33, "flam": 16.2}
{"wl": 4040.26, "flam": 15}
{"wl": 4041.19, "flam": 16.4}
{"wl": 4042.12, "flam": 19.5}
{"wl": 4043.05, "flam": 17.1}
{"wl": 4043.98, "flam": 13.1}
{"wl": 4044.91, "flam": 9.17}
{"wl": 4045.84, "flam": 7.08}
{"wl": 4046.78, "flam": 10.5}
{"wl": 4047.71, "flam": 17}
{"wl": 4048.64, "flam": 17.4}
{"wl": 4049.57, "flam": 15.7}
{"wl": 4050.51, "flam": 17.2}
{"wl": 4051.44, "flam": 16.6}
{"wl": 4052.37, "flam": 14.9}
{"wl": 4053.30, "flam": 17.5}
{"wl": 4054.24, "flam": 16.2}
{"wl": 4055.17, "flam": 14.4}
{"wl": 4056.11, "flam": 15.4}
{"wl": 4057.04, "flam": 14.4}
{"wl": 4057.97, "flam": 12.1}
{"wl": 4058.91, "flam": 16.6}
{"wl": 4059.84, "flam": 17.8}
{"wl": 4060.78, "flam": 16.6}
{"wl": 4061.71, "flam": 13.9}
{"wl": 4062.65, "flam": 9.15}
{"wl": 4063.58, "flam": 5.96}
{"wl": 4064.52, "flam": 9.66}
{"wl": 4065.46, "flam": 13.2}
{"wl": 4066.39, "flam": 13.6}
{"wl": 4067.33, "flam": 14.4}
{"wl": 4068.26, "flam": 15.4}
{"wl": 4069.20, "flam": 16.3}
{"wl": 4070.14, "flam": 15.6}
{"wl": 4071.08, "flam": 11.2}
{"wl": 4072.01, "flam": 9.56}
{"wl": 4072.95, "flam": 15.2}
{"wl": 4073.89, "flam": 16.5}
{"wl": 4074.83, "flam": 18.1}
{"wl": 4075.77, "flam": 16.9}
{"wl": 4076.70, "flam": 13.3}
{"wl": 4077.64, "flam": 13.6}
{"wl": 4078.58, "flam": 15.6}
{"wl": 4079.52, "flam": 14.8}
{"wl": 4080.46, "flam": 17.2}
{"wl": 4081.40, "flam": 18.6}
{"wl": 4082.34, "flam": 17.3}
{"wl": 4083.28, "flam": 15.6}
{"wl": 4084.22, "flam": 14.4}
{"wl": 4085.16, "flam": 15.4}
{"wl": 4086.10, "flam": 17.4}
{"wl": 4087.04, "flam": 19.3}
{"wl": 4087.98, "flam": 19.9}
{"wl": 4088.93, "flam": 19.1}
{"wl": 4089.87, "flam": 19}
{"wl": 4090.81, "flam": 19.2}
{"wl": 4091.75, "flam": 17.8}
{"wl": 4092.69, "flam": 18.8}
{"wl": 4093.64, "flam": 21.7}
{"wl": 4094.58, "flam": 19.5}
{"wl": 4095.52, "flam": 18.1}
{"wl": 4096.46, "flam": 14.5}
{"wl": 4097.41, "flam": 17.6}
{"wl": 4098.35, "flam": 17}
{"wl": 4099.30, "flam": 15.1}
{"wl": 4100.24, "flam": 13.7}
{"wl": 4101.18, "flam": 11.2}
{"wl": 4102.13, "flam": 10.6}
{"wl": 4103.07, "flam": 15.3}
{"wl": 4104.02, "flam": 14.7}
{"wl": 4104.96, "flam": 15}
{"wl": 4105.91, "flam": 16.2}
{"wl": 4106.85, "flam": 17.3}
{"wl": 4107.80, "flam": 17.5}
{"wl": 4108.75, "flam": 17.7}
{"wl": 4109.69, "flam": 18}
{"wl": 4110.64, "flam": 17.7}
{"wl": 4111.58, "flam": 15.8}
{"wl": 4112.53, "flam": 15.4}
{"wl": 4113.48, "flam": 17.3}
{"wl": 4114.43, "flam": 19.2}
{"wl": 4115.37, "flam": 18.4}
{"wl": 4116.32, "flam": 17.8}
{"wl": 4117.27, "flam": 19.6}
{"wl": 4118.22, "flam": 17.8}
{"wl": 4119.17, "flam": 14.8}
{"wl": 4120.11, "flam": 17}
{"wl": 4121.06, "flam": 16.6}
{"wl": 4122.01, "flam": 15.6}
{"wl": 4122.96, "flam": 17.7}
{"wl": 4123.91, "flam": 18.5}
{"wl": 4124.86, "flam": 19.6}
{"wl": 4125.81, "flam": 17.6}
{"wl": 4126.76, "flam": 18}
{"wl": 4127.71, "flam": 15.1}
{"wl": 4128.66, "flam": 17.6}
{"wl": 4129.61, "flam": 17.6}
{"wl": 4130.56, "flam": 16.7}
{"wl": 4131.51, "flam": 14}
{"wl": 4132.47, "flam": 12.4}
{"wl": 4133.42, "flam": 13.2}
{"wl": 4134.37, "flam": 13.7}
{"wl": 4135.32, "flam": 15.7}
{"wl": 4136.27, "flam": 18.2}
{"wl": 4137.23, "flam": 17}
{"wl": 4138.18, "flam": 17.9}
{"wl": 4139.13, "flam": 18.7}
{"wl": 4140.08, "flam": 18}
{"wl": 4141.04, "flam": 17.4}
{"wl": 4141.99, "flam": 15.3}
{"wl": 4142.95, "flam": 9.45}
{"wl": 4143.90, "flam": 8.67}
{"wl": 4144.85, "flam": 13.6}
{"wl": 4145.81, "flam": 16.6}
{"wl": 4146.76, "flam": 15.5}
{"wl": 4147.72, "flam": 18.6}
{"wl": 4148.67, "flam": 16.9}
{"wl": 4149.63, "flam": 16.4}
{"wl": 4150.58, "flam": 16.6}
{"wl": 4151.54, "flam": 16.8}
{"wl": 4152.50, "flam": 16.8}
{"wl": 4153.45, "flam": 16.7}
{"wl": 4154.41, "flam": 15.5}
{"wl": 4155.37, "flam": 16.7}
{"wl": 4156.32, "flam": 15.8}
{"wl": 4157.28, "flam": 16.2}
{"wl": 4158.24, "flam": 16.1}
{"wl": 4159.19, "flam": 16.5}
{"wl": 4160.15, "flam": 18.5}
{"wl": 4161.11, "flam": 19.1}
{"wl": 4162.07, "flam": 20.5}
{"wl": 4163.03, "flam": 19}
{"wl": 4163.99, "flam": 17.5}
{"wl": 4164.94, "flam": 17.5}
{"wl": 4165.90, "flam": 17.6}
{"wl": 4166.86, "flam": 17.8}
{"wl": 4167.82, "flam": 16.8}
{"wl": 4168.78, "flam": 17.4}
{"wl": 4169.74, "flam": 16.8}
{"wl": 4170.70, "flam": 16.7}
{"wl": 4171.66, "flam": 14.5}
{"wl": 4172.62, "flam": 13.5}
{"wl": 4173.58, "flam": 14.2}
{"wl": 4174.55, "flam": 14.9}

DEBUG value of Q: -4.8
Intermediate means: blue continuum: 14.5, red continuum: 16.2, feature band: 17.2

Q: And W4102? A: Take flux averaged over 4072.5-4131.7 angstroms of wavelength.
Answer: 16.8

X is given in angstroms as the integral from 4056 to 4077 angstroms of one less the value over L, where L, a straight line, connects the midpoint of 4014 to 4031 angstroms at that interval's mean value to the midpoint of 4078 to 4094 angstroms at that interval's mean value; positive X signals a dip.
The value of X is 4.0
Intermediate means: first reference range 16.1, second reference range 17.6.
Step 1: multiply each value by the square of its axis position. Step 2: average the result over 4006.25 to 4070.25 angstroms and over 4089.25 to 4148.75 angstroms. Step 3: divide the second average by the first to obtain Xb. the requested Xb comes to 1.15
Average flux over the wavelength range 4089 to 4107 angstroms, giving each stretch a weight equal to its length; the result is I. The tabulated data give 16.5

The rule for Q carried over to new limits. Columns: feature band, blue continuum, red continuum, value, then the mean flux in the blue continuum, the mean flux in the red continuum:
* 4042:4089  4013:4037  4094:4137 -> 2.8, 15.3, 16.4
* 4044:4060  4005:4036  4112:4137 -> 1.0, 15.1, 16.7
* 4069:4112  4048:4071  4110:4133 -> -1.5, 14.5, 17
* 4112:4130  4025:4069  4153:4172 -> -1.3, 14.6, 17.2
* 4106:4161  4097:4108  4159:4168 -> 0.1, 15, 18.2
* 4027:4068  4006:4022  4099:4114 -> 3.3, 15.7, 15.5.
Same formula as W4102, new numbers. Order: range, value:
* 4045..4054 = 14.7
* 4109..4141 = 16.9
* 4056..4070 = 13.6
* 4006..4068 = 14.9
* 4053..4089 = 15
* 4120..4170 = 16.5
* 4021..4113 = 15.4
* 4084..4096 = 18.5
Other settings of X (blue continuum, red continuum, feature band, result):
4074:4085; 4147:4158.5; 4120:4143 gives -0.1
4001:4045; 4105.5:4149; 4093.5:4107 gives 0.5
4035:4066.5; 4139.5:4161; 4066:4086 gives -0.4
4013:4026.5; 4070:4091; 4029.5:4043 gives 1.1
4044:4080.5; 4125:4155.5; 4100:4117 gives -1.0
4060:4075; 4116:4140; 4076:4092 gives -2.9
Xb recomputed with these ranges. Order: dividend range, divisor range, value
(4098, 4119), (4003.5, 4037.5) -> 1.12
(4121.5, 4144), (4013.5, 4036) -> 1.11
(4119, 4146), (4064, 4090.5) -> 1.05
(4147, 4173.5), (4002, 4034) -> 1.19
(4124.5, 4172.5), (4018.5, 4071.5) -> 1.17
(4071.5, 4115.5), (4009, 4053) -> 1.11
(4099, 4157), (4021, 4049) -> 1.14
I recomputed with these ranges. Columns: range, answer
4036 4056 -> 15.4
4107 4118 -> 17.7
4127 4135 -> 15.1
